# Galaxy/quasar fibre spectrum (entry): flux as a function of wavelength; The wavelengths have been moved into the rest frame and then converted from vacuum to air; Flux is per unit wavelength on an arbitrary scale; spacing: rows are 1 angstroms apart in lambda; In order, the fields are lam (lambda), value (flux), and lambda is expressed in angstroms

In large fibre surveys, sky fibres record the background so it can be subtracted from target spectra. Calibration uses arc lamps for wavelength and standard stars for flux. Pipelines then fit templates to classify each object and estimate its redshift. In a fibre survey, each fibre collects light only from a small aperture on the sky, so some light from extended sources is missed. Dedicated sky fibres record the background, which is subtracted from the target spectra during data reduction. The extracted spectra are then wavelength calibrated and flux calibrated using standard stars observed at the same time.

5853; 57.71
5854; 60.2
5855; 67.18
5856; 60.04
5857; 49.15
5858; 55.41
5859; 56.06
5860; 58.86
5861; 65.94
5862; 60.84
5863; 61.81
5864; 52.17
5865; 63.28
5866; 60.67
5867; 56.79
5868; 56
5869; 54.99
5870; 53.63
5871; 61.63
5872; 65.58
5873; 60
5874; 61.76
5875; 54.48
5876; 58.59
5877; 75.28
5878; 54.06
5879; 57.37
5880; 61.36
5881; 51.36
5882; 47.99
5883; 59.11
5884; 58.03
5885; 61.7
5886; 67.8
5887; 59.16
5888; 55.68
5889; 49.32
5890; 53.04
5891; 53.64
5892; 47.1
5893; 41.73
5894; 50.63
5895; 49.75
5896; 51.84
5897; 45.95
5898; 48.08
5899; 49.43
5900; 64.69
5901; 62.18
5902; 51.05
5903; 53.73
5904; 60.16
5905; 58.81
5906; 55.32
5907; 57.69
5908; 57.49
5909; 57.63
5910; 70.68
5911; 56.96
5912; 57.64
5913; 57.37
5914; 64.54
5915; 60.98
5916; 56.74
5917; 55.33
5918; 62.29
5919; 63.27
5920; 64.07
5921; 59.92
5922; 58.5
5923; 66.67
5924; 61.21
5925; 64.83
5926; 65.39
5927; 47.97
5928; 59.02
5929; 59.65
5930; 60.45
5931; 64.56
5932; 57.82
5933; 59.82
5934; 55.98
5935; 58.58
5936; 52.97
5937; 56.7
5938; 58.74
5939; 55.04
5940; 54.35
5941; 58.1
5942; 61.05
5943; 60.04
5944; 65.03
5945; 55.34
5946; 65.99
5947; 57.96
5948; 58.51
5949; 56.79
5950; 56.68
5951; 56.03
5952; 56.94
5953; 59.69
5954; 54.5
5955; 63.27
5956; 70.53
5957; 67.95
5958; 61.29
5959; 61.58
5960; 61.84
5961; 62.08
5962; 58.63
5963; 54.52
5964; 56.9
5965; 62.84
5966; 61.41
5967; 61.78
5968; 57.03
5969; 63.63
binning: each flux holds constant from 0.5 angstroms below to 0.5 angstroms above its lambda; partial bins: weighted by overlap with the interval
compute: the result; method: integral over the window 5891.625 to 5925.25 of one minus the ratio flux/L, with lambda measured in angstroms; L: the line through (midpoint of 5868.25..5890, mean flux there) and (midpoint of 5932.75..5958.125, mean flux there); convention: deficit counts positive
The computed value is 0.9 angstroms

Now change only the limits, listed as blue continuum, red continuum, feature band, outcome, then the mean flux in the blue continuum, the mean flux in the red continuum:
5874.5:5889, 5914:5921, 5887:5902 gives 1.9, 58.4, 60.7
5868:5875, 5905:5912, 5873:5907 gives 2.0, 59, 59.1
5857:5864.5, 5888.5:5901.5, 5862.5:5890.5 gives -1.7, 58.1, 51.3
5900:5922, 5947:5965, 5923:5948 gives 0.2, 59.3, 59.9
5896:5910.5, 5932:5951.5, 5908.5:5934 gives -1.4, 56.5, 58.1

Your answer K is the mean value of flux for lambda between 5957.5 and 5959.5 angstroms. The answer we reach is 61.4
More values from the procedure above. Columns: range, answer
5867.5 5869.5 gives 55.5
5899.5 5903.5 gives 57.9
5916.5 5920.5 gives 61.2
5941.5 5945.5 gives 60.4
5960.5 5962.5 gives 60.4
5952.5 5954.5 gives 57.1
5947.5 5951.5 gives 57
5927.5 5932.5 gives 60.3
